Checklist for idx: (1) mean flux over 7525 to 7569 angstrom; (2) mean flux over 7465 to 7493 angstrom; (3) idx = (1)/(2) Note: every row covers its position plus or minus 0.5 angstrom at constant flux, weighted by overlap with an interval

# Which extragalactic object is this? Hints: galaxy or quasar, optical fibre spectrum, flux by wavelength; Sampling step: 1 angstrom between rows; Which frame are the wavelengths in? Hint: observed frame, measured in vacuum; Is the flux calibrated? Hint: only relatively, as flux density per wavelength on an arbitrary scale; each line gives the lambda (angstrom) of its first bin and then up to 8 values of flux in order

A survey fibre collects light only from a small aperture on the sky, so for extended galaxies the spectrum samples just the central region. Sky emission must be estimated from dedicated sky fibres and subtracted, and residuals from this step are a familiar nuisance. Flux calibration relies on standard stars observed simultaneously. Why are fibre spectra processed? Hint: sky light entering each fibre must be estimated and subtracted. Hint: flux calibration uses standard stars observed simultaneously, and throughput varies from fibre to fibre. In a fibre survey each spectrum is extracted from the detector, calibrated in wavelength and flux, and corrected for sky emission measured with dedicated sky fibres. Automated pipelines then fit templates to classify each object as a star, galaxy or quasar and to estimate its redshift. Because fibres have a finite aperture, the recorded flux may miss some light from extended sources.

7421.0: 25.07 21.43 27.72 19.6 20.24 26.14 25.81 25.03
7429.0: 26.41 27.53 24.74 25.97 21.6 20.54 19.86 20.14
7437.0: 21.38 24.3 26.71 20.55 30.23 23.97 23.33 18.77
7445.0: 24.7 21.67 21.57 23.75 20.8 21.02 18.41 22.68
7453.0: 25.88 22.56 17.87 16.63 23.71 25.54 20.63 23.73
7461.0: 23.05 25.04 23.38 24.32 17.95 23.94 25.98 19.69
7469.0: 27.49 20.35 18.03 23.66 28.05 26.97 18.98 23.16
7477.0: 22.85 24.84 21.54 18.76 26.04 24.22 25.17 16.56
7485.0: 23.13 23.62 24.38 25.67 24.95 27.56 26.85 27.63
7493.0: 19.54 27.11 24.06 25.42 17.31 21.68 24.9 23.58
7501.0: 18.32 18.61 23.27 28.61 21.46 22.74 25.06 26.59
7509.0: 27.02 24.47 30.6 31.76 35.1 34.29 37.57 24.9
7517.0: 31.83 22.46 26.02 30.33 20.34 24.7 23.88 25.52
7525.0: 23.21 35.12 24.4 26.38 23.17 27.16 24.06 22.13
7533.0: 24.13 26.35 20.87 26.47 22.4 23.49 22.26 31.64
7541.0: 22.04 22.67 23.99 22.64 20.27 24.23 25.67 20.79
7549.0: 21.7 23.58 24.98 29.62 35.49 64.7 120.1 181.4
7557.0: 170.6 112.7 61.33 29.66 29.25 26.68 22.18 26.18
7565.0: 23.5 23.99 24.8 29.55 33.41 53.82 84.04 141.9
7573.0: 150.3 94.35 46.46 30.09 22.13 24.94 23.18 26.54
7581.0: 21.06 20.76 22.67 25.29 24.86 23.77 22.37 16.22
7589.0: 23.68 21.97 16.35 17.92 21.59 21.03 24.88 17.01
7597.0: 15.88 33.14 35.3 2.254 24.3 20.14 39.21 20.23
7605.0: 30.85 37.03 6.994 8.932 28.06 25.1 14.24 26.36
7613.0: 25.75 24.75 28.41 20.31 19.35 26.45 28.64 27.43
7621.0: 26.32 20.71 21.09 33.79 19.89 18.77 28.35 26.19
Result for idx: 1.62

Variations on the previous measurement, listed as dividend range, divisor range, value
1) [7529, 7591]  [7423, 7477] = 1.76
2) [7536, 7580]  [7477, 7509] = 2.02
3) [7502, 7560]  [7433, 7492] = 1.55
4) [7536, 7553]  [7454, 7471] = 1.09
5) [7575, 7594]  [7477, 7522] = 0.92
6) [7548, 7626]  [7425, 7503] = 1.59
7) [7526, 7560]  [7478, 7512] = 1.73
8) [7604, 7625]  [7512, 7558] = 0.66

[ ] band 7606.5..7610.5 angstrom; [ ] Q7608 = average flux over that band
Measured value 17.3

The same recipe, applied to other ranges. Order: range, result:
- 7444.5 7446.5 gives 23.2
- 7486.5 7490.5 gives 25.6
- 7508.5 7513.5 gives 29.8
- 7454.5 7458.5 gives 20.9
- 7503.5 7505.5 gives 25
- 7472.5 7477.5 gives 24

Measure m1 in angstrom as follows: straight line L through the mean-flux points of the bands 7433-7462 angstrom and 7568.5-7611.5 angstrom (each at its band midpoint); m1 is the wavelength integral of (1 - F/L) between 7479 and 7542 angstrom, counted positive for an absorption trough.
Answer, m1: 4.4 angstrom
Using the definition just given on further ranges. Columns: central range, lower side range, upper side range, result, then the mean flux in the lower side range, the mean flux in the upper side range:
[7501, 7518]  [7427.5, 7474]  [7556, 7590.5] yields 3.59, 22.9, 47.1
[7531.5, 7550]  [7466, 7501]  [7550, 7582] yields 9.10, 23.5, 56.6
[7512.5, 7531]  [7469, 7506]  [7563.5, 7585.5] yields 2.30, 23.3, 44.3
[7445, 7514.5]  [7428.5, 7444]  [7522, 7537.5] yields 1.84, 23.7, 25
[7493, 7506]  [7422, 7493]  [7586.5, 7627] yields 0.21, 23.2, 22.9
